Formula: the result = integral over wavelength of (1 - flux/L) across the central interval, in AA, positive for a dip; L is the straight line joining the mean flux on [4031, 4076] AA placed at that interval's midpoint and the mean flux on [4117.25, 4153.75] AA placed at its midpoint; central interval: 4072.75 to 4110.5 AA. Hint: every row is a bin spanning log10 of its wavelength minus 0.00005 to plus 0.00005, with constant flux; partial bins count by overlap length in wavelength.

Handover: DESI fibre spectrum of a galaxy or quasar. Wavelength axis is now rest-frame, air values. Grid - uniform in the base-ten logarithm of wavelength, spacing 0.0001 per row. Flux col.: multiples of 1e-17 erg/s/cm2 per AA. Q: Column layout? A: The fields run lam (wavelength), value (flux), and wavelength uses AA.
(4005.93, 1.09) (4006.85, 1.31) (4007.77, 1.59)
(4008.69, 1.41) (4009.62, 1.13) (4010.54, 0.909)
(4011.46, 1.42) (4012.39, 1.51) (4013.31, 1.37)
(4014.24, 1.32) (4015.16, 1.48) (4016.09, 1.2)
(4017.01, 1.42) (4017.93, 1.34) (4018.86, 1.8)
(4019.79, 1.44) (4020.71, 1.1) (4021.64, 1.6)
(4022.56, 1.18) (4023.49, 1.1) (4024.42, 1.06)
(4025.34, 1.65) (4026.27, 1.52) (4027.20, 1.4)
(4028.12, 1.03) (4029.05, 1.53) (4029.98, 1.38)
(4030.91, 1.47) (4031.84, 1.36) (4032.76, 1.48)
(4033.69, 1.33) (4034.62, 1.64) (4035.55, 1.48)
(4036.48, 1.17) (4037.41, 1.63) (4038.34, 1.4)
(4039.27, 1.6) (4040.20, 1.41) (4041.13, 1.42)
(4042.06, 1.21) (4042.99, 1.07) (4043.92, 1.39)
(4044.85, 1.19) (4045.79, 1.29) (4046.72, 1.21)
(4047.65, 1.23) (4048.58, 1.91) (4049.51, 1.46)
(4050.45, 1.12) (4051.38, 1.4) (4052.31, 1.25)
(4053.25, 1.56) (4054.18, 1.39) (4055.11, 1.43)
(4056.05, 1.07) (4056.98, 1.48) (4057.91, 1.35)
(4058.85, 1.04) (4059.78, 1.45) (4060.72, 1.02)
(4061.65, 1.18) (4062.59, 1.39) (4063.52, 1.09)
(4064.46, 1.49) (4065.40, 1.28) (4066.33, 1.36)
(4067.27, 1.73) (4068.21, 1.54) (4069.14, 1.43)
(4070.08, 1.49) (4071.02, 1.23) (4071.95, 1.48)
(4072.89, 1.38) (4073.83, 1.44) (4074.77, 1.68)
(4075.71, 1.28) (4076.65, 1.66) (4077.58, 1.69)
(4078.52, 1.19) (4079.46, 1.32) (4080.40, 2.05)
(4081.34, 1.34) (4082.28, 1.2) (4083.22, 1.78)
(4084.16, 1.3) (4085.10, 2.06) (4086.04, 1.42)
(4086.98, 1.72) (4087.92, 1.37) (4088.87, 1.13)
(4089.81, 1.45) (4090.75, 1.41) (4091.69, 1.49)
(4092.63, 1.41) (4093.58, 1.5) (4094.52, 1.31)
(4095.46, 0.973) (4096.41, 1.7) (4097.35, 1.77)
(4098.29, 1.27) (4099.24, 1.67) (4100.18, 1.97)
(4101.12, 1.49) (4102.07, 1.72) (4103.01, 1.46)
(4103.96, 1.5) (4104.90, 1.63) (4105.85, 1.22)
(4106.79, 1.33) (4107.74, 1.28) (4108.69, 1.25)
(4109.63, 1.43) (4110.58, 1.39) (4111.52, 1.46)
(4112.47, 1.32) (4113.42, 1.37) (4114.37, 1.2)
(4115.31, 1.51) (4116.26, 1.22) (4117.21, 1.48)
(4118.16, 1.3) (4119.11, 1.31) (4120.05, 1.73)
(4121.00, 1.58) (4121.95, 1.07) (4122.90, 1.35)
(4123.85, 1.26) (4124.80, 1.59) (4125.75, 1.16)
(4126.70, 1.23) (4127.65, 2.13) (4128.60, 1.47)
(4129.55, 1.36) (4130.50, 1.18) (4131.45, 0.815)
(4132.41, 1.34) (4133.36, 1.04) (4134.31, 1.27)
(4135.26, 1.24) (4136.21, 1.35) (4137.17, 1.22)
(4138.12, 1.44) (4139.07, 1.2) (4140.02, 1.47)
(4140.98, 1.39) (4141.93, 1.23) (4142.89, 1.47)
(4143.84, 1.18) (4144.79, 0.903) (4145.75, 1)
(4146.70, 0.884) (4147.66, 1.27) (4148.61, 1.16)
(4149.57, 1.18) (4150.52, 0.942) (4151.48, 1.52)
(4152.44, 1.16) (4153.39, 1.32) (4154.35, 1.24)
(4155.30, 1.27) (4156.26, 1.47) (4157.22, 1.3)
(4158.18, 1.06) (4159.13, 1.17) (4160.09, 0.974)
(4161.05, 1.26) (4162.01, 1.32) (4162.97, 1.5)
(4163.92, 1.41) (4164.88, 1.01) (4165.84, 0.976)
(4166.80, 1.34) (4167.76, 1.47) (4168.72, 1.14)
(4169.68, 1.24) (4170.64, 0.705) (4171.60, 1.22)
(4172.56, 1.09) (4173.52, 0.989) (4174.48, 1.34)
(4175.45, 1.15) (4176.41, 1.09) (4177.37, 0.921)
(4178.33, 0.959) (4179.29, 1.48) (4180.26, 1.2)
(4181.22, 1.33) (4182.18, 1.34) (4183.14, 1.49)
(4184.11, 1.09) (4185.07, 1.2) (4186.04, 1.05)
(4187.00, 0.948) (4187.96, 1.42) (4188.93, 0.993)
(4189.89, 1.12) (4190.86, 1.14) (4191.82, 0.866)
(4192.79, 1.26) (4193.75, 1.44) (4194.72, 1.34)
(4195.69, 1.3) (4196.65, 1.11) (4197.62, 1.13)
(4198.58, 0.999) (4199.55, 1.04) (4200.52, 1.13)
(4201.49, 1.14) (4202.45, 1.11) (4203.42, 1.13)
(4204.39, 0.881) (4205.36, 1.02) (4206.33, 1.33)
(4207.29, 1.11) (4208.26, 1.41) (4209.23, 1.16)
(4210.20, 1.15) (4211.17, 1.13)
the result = -4.2 AA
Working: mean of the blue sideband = 1.37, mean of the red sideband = 1.28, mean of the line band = 1.48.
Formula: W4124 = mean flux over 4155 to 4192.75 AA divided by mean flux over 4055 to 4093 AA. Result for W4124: 0.83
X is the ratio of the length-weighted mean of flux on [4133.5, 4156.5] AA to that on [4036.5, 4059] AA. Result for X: 0.91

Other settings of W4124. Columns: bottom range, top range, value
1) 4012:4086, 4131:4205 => 0.85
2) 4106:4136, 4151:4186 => 0.90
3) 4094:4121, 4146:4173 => 0.83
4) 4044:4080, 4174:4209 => 0.85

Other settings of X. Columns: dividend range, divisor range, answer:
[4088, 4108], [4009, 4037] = 1.07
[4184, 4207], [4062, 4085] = 0.78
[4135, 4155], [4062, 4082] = 0.85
